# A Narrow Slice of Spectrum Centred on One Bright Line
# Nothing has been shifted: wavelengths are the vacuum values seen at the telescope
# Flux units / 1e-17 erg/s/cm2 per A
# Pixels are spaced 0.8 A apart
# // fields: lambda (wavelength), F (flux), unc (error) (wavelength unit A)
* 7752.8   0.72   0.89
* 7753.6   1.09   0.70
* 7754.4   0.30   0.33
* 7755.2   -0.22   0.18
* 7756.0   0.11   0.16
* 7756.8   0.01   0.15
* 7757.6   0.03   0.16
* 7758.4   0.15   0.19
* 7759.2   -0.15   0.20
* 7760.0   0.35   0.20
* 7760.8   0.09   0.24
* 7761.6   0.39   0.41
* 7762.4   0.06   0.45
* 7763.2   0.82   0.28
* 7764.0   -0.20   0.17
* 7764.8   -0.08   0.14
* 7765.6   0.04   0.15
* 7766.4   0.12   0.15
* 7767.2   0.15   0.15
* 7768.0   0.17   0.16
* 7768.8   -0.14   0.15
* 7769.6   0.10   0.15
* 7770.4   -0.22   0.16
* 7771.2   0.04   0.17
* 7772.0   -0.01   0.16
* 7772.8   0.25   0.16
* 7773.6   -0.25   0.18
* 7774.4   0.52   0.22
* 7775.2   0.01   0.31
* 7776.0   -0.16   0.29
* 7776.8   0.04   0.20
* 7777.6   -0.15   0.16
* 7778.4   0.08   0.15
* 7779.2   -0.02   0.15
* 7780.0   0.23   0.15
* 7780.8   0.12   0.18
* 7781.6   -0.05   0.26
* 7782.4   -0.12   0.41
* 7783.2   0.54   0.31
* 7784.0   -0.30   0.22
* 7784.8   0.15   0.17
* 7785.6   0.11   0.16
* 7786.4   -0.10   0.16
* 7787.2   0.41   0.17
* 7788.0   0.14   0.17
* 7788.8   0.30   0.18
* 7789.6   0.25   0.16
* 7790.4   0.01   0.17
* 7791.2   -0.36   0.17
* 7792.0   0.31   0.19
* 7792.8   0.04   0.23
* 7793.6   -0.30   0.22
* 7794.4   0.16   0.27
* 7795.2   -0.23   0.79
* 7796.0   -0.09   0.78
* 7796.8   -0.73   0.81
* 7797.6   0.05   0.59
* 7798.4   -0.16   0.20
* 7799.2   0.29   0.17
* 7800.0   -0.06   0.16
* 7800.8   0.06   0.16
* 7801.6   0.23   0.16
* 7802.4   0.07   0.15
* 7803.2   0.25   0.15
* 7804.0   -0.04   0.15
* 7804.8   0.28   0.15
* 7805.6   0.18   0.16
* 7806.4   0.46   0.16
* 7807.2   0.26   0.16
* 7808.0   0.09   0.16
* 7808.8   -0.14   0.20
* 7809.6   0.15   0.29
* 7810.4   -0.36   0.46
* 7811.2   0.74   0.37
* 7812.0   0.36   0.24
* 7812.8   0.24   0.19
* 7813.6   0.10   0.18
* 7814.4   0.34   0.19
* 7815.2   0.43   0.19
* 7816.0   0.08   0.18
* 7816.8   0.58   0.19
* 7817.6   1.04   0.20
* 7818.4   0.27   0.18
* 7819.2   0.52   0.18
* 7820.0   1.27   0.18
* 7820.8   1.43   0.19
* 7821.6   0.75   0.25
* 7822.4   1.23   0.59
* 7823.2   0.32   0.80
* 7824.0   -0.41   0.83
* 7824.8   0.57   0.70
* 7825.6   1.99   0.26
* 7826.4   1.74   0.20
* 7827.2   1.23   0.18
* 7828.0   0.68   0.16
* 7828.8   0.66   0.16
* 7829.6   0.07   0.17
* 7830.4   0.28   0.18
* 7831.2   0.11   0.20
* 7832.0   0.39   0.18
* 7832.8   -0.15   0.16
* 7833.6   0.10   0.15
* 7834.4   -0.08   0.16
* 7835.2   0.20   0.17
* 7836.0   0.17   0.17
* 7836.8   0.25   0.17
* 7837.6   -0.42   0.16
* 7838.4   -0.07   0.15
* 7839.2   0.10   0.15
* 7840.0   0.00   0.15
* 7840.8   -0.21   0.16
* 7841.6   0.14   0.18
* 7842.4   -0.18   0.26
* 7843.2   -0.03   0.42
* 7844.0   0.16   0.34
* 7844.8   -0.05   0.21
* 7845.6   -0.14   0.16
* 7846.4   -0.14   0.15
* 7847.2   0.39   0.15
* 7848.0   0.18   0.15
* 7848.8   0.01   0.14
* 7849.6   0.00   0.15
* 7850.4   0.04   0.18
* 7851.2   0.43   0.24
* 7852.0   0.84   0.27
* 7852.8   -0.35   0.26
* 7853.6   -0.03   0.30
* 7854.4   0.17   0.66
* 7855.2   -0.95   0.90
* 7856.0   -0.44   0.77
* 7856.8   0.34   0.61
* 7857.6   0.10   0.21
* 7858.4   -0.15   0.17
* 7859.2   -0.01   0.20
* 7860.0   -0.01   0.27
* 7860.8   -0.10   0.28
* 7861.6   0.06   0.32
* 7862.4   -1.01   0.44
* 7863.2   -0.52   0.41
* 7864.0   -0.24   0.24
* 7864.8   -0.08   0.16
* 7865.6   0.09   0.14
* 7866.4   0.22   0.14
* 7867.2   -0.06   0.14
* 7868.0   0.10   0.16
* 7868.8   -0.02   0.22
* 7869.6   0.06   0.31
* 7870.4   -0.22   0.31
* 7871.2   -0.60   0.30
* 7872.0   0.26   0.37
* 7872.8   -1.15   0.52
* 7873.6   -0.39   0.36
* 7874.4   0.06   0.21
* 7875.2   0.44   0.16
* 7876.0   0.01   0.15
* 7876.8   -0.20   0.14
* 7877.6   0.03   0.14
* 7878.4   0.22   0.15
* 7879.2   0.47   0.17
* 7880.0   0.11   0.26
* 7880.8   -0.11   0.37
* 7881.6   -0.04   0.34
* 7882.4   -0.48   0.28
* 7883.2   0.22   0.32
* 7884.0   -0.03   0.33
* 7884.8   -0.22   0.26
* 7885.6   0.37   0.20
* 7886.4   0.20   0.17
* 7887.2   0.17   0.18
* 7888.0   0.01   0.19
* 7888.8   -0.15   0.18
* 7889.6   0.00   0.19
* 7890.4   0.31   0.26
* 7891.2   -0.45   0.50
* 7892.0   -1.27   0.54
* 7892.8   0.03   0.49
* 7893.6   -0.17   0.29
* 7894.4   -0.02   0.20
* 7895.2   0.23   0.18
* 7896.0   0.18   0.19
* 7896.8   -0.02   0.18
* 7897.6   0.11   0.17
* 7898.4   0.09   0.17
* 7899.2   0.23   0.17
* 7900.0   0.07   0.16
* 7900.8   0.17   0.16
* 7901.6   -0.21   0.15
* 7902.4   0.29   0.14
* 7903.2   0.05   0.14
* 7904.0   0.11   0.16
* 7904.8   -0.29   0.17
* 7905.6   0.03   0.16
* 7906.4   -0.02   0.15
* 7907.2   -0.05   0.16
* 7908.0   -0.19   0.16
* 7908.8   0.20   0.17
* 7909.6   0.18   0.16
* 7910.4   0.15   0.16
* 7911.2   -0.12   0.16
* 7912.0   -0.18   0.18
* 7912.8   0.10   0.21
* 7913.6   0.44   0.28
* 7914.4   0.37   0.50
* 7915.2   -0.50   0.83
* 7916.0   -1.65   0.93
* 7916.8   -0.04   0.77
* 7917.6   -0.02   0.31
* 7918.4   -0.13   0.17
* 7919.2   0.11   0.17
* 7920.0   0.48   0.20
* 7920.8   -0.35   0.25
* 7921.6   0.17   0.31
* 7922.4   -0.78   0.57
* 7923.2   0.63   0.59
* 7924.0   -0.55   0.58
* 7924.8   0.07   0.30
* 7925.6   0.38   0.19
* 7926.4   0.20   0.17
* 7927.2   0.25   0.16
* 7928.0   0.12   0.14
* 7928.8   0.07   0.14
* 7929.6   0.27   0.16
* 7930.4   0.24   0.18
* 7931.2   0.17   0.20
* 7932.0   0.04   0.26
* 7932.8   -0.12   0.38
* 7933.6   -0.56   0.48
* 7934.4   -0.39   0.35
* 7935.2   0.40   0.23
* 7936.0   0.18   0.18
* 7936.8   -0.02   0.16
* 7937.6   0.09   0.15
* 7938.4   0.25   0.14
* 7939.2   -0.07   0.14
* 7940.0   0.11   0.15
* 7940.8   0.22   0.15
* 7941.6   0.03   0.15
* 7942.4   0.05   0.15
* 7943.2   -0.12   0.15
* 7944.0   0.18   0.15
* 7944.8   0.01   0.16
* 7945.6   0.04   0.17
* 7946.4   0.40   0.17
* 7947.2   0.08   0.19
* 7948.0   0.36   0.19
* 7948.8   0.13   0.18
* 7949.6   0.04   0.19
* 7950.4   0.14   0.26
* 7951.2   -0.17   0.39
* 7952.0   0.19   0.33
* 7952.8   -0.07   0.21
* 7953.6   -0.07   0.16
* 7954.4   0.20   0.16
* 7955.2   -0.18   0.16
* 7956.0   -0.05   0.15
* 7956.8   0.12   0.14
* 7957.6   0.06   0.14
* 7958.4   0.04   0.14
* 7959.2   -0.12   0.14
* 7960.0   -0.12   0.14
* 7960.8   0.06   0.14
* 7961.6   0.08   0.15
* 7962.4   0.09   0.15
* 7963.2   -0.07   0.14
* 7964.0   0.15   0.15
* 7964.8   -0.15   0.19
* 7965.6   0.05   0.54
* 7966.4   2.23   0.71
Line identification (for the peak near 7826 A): [O II]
